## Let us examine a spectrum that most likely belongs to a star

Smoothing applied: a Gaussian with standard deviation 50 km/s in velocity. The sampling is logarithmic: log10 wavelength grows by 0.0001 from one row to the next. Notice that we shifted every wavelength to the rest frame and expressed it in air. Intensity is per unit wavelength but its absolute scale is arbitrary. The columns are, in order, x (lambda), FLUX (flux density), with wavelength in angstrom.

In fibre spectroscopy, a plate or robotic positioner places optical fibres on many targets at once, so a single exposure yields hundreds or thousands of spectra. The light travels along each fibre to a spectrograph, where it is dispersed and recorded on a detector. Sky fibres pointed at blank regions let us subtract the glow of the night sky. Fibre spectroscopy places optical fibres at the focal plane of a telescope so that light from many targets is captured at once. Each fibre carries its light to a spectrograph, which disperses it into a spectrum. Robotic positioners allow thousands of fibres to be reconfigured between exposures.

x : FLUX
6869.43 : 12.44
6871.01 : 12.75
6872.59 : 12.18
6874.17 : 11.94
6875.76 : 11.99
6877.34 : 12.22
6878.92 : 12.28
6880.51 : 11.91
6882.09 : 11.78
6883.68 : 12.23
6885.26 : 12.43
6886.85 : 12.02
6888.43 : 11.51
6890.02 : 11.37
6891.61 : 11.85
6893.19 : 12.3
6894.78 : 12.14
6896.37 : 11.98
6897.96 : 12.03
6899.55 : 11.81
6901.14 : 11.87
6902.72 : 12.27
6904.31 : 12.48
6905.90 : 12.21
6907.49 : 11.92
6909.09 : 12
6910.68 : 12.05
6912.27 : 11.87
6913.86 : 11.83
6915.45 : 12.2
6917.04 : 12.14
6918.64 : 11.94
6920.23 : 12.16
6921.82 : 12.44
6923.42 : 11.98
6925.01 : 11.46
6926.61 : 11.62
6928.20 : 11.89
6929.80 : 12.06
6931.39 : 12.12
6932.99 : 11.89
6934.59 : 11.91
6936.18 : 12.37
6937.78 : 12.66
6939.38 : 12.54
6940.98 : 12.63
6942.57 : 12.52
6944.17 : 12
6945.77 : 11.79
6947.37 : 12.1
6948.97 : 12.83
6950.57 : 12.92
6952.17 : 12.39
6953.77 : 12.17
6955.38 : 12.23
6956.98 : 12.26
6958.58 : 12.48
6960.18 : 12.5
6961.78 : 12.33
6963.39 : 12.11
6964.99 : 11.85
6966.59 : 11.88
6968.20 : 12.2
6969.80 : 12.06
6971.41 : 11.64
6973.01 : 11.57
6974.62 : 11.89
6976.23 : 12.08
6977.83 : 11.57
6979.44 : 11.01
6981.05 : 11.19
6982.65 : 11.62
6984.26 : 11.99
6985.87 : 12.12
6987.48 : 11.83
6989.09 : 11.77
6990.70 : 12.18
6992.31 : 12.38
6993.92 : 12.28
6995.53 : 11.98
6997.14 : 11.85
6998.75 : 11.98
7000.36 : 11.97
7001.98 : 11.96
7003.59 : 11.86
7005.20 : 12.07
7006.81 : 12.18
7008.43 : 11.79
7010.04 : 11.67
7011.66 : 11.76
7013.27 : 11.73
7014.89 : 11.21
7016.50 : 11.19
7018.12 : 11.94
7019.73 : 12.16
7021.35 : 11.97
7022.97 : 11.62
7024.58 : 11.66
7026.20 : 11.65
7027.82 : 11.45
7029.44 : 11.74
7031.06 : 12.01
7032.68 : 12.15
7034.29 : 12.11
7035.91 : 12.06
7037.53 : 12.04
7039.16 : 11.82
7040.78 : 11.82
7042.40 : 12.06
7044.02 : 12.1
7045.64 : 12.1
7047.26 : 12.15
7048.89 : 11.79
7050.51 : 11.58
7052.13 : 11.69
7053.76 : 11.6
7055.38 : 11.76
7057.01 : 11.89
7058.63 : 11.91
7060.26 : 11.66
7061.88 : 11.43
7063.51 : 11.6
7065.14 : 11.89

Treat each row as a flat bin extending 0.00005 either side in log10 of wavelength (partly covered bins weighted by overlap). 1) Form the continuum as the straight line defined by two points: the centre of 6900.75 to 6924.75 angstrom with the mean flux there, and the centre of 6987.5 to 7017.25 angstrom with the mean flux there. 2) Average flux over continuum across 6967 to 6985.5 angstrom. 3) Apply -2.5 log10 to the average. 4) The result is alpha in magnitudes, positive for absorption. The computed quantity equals 0.02 mag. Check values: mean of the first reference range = 12.1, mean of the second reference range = 11.9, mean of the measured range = 11.7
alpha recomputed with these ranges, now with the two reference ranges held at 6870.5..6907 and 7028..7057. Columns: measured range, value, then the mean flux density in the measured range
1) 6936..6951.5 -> -0.04 mag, 12.4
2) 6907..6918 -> 0.00 mag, 12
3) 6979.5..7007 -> 0.00 mag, 11.9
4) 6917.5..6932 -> 0.01 mag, 12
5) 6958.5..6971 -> -0.01 mag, 12.1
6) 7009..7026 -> 0.02 mag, 11.7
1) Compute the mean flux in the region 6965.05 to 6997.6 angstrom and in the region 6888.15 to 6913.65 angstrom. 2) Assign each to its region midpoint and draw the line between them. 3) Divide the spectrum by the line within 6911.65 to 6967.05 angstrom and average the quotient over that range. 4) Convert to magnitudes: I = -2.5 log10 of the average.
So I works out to -0.023 mag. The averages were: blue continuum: 12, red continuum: 11.9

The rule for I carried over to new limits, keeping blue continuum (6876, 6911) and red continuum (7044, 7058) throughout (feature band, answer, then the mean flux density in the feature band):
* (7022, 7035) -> 0.006 mag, 11.8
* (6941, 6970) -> -0.029 mag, 12.3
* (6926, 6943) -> -0.020 mag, 12.2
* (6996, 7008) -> -0.007 mag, 12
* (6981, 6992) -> 0.003 mag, 11.9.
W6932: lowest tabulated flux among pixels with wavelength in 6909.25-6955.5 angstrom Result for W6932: 11.46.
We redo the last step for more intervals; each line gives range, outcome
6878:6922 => 11.37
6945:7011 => 11.01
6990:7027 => 11.19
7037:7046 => 11.82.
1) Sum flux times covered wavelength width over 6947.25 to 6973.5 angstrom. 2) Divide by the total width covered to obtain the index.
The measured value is 12.2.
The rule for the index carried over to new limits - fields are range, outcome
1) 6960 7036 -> 11.9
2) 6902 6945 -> 12.1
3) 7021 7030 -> 11.7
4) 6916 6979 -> 12.1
